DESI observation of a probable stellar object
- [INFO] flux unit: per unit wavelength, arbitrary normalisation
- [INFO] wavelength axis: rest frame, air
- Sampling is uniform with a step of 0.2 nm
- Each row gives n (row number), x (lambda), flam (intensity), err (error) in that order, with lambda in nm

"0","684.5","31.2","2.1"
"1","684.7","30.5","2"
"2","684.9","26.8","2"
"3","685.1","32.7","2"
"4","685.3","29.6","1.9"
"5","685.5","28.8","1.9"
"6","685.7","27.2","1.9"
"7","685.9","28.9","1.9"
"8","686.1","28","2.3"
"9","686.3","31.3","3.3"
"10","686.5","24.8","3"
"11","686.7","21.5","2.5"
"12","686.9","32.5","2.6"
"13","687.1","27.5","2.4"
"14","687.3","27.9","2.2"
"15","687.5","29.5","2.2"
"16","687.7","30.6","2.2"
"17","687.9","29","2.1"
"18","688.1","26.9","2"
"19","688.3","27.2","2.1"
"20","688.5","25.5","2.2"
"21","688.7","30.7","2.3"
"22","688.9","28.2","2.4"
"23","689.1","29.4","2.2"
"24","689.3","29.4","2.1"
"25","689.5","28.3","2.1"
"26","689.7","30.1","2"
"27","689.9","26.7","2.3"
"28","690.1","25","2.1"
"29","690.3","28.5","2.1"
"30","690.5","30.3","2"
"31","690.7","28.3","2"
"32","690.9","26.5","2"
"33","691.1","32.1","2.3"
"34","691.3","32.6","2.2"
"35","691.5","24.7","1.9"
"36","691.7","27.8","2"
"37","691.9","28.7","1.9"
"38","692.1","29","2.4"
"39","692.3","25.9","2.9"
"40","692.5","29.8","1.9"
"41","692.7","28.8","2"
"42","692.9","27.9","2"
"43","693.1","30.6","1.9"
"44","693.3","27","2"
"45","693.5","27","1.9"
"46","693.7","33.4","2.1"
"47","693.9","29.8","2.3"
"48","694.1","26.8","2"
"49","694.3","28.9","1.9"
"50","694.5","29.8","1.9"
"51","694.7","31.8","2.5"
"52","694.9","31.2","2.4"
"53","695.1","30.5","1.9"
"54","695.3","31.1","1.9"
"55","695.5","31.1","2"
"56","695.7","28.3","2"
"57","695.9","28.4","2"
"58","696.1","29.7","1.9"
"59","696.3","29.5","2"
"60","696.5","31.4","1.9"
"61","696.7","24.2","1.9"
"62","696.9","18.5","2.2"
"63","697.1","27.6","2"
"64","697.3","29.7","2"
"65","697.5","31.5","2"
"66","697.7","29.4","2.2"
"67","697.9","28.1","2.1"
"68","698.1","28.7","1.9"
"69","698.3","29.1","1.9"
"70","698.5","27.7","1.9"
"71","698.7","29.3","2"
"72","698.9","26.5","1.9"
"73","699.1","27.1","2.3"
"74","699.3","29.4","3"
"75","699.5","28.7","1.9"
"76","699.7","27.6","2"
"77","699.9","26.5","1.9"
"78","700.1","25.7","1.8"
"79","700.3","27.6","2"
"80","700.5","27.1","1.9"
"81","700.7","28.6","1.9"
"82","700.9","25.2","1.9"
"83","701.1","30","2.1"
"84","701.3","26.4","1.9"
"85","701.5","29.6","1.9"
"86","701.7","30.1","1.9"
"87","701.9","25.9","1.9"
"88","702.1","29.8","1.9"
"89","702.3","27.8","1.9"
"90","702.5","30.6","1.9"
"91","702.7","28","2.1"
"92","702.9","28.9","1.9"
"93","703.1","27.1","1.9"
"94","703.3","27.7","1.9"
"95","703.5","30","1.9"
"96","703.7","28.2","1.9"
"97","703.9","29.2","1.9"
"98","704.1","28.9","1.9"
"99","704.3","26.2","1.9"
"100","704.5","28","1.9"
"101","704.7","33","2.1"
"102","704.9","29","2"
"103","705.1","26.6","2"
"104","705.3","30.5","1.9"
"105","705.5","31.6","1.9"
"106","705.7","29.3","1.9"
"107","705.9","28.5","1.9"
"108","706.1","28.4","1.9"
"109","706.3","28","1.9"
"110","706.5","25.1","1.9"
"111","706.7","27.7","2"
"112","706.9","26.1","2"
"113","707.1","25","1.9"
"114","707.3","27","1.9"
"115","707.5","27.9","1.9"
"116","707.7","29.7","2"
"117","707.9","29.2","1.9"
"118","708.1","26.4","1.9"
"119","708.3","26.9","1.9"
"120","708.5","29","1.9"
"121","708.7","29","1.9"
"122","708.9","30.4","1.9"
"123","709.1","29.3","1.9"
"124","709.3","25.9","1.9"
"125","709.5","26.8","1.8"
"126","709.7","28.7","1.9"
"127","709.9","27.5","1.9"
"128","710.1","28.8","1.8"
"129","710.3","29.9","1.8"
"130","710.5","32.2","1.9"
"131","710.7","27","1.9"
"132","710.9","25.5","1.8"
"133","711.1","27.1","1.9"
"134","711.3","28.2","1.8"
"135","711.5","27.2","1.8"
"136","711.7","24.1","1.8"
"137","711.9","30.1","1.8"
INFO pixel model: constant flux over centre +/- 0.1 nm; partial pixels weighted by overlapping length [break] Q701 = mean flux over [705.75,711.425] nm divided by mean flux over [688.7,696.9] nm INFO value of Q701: 1.0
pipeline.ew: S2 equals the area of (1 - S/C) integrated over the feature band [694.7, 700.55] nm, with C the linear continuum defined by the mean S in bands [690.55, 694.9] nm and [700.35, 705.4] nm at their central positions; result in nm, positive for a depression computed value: 0.07 nm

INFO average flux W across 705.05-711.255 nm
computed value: 28.1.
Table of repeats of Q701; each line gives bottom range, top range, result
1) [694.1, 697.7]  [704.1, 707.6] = 0.97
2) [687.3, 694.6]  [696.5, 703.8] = 0.98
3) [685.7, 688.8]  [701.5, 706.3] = 1.03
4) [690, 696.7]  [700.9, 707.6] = 0.97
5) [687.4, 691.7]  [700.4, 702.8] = 0.99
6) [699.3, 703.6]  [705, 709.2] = 1.00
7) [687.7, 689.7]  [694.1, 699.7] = 1.01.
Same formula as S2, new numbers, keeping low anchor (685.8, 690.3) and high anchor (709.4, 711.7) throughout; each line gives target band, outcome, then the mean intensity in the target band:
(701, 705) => -0.10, 28.7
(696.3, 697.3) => 0.06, 26.3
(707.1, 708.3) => 0.01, 27.7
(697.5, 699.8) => -0.04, 28.5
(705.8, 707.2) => 0.05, 27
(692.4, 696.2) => -0.20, 29.6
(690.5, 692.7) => -0.04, 28.6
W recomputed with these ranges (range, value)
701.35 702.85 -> 28.8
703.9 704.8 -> 29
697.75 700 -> 28.1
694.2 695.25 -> 30.5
